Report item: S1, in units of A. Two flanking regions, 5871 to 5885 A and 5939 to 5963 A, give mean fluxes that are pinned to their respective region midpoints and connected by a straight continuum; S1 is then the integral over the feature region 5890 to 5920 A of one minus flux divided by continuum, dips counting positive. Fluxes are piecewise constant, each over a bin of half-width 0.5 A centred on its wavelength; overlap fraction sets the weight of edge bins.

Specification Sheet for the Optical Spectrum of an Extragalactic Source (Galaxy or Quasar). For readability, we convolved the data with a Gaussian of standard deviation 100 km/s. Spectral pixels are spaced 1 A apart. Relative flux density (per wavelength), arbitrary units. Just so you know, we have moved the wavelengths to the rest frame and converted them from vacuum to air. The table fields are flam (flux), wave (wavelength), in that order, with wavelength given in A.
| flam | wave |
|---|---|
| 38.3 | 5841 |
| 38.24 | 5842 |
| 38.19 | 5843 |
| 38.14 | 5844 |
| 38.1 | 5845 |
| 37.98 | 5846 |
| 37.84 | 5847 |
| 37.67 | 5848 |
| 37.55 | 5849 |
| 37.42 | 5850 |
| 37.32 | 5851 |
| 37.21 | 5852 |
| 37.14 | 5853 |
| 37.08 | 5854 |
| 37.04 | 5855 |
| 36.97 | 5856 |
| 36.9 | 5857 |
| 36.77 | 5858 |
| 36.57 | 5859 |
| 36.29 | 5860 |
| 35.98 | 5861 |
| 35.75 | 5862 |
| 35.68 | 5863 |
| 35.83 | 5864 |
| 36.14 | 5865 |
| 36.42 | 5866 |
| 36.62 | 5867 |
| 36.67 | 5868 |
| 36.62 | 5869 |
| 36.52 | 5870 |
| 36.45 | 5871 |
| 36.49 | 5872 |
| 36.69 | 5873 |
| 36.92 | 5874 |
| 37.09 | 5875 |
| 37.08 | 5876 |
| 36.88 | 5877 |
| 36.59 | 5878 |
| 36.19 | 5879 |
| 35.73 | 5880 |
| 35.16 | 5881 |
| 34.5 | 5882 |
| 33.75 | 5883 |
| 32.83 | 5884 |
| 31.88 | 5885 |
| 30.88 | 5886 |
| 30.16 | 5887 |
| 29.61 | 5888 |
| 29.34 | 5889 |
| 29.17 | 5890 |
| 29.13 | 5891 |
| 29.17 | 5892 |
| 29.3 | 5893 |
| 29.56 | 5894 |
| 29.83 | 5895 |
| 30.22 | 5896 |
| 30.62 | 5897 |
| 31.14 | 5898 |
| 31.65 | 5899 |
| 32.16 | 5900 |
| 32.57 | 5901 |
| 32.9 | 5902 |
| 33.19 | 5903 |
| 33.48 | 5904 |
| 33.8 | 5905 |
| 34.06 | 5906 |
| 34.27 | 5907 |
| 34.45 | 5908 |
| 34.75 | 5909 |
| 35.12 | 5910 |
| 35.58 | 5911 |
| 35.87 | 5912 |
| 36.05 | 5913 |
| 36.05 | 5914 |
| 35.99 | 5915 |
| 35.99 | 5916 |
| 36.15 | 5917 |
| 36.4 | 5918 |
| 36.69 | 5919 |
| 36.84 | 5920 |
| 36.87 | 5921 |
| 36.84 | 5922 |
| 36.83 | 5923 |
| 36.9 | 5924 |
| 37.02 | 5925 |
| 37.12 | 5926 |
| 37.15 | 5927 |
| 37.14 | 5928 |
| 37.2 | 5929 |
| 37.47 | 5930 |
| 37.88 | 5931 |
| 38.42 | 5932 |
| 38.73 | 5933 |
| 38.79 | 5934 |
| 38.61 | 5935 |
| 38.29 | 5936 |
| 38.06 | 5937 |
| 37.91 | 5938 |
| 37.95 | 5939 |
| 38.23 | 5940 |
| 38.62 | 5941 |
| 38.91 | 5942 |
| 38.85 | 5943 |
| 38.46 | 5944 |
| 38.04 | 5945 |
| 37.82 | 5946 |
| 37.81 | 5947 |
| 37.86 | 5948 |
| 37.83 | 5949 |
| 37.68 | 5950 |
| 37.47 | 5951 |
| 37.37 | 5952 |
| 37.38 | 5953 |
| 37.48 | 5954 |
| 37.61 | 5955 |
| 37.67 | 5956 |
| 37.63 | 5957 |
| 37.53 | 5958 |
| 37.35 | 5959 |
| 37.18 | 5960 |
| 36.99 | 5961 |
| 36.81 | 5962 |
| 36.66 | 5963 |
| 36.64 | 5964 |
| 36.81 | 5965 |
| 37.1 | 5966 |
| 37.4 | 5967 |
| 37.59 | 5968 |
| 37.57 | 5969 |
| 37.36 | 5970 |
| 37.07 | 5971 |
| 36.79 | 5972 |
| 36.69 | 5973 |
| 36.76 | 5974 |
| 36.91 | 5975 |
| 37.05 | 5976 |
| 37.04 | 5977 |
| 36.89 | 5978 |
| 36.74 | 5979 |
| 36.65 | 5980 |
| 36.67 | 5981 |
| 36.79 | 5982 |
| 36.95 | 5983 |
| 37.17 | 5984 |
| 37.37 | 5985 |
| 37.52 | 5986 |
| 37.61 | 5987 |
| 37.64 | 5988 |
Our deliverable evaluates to 2.6 A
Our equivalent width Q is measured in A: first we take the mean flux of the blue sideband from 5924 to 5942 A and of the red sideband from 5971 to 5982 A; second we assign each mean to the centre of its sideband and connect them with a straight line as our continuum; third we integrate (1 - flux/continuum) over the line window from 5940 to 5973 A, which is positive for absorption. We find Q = -0.2 A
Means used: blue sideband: 37.9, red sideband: 36.8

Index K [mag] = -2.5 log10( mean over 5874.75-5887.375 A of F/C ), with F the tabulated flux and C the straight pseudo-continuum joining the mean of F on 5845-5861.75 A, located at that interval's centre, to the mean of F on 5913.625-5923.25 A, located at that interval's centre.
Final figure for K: 0.071 mag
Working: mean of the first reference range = 37.1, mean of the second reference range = 36.5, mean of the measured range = 34.5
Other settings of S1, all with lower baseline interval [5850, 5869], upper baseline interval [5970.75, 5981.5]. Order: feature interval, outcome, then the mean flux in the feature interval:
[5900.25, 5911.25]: 0.8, 33.9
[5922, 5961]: -1.1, 37.8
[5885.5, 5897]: 2.2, 29.7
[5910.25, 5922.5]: 0.2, 36.3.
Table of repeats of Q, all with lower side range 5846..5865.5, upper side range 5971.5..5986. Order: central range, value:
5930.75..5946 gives -0.62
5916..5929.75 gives 0.01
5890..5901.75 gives 2.03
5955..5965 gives -0.07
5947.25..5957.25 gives -0.19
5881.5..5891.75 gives 1.61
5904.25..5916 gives 0.56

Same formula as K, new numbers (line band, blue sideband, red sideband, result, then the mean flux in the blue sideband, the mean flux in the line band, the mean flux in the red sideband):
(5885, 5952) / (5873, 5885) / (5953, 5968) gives 0.036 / 35.6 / 35.2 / 37.2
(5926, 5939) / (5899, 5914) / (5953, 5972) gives -0.070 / 34.1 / 37.9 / 37.2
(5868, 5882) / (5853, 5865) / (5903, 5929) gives -0.004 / 36.5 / 36.4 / 35.9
